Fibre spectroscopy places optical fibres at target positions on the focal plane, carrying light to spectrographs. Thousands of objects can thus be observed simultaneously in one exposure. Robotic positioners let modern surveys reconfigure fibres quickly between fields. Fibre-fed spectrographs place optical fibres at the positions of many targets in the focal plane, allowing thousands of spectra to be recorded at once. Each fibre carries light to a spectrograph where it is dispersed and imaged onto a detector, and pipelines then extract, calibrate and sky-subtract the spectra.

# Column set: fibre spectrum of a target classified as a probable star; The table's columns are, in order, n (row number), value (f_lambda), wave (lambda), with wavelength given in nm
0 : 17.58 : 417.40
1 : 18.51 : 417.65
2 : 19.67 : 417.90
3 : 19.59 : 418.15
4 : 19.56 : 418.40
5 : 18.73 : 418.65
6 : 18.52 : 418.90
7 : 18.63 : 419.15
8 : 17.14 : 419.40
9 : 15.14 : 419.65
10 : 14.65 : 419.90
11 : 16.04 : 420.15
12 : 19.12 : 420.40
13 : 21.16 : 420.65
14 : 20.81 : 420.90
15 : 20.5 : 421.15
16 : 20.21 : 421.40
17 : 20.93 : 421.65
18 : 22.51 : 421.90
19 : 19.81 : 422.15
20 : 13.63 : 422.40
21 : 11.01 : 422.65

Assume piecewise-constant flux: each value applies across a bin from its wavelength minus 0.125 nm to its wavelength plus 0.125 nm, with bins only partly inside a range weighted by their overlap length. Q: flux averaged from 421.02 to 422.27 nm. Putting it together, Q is 20.8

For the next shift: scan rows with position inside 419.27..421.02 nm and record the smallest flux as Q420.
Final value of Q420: 14.65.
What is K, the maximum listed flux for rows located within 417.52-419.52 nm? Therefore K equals 19.67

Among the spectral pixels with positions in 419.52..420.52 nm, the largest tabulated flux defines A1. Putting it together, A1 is 19.12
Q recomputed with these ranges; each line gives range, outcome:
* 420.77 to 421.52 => 20.5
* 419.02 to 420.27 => 16.3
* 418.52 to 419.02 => 18.6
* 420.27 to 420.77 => 20.1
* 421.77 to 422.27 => 21.2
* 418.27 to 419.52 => 18.5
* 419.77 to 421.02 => 18.3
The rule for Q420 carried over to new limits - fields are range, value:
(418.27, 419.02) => 18.52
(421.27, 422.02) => 20.21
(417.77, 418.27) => 19.59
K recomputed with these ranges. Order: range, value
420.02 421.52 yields 21.16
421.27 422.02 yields 22.51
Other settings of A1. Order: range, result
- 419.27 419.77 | 17.14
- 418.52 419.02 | 18.73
